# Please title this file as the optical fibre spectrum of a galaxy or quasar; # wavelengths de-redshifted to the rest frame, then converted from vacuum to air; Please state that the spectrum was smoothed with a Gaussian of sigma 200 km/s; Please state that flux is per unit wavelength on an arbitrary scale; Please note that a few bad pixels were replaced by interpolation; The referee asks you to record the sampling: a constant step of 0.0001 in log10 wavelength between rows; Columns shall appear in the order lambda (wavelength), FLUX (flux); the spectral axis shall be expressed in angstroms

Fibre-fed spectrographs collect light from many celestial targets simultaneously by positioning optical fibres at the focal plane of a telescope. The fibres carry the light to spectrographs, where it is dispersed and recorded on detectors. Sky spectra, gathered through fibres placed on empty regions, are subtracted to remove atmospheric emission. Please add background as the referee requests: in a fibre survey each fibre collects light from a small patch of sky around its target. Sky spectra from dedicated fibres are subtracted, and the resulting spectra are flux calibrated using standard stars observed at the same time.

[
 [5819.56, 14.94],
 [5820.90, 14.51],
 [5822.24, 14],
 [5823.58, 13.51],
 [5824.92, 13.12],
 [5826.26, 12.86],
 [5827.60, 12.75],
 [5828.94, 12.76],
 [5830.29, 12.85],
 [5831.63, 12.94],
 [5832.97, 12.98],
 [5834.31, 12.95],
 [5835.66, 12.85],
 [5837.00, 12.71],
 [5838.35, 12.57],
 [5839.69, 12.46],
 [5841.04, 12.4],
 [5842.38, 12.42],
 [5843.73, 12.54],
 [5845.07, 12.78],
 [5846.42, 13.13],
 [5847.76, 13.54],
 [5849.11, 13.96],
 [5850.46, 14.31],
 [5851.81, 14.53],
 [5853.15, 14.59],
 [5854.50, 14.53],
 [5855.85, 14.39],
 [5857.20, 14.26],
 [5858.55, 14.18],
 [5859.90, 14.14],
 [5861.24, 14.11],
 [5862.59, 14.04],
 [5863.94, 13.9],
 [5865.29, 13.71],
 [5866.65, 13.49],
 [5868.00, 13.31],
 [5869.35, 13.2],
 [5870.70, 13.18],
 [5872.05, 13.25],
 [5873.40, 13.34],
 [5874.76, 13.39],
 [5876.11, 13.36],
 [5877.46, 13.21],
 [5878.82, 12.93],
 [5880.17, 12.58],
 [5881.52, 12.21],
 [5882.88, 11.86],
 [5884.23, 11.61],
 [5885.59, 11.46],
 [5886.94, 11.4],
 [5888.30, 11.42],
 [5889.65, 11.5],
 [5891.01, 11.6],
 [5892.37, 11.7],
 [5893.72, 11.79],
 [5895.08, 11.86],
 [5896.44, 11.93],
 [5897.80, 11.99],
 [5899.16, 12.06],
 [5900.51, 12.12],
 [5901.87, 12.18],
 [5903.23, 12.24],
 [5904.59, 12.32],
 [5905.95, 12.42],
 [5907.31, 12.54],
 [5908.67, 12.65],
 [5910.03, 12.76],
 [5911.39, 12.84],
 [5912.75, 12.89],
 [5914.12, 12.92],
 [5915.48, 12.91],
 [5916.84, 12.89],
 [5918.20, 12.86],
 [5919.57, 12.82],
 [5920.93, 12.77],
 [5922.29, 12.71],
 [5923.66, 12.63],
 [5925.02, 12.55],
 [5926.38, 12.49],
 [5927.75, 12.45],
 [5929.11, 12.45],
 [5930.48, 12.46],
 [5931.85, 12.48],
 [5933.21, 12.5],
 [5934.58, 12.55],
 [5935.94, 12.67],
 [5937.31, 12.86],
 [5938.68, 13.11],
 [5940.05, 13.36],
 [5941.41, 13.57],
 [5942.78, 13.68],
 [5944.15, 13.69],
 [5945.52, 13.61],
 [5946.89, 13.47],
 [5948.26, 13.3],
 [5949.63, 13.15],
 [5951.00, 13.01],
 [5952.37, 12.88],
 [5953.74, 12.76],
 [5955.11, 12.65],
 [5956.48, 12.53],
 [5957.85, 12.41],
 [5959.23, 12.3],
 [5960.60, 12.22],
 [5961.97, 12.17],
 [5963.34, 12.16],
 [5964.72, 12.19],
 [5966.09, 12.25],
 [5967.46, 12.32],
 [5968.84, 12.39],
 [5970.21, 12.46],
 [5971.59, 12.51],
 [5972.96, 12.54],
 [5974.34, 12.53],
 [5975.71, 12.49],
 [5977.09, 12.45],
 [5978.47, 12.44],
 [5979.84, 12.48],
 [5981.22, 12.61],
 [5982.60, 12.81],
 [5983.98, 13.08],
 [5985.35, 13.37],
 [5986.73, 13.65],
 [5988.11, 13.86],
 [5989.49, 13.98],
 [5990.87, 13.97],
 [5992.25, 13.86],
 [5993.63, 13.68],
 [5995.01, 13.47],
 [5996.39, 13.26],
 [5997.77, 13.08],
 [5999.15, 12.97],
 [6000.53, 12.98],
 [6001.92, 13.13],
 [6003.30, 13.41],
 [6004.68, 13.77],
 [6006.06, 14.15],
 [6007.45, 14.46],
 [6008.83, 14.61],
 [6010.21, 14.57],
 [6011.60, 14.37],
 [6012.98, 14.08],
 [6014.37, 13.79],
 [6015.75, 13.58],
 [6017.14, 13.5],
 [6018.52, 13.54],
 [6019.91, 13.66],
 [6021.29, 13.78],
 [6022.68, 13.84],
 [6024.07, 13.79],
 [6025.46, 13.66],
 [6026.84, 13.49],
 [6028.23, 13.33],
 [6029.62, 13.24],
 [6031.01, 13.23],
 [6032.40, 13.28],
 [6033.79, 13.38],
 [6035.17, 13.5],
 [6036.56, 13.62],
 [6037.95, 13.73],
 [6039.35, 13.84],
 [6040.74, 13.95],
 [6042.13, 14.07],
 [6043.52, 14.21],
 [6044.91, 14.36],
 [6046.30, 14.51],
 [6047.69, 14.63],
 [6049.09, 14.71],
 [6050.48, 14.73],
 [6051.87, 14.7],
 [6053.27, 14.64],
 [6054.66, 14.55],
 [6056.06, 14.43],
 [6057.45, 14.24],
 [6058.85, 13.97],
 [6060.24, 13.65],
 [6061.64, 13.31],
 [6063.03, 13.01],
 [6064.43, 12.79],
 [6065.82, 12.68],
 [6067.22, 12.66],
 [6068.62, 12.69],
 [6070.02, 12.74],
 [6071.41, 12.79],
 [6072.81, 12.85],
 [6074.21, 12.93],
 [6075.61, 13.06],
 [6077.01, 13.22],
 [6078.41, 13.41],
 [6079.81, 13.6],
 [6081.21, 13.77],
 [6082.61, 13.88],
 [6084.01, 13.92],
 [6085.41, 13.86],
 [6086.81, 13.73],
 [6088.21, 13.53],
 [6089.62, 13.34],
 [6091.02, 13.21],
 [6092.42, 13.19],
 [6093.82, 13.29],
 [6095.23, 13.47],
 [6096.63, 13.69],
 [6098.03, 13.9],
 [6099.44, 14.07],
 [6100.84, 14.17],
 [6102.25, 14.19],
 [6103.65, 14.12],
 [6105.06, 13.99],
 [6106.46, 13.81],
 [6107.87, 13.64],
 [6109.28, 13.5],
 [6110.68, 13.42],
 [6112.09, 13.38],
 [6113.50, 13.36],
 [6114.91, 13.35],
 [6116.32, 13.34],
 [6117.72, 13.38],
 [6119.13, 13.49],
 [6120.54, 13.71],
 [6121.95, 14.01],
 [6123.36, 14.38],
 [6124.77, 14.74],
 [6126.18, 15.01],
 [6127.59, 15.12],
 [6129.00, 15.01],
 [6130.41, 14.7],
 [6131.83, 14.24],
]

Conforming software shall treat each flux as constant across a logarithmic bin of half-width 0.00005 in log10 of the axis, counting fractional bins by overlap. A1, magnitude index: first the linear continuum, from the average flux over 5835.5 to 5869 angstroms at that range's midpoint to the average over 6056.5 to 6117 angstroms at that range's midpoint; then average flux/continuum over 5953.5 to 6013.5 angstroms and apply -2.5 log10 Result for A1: 0.03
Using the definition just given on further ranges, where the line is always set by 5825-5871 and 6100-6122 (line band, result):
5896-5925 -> 0.08 mag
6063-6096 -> 0.03 mag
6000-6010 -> -0.02 mag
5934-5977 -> 0.06 mag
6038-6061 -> -0.05 mag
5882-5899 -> 0.15 mag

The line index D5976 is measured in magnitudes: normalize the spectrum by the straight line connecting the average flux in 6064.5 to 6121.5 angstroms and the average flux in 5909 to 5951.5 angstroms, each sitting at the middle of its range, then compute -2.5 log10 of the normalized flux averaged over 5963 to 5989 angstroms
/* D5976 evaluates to 0.03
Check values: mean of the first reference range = 12.9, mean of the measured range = 12.7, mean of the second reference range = 13.5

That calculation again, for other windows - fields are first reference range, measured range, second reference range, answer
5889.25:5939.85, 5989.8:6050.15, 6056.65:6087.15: -0.06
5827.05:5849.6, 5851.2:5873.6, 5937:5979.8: -0.09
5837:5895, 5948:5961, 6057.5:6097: 0.04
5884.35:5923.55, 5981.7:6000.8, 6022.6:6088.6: -0.03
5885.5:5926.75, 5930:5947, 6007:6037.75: -0.03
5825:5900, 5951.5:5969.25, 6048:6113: 0.07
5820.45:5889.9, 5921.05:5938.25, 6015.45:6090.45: 0.06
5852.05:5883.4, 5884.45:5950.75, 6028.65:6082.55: 0.09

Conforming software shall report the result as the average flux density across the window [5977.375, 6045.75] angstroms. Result 13.6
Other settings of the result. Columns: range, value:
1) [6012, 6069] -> 13.8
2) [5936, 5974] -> 12.8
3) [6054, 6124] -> 13.5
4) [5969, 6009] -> 13.2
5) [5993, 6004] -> 13.2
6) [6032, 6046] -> 13.8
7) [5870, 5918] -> 12.4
